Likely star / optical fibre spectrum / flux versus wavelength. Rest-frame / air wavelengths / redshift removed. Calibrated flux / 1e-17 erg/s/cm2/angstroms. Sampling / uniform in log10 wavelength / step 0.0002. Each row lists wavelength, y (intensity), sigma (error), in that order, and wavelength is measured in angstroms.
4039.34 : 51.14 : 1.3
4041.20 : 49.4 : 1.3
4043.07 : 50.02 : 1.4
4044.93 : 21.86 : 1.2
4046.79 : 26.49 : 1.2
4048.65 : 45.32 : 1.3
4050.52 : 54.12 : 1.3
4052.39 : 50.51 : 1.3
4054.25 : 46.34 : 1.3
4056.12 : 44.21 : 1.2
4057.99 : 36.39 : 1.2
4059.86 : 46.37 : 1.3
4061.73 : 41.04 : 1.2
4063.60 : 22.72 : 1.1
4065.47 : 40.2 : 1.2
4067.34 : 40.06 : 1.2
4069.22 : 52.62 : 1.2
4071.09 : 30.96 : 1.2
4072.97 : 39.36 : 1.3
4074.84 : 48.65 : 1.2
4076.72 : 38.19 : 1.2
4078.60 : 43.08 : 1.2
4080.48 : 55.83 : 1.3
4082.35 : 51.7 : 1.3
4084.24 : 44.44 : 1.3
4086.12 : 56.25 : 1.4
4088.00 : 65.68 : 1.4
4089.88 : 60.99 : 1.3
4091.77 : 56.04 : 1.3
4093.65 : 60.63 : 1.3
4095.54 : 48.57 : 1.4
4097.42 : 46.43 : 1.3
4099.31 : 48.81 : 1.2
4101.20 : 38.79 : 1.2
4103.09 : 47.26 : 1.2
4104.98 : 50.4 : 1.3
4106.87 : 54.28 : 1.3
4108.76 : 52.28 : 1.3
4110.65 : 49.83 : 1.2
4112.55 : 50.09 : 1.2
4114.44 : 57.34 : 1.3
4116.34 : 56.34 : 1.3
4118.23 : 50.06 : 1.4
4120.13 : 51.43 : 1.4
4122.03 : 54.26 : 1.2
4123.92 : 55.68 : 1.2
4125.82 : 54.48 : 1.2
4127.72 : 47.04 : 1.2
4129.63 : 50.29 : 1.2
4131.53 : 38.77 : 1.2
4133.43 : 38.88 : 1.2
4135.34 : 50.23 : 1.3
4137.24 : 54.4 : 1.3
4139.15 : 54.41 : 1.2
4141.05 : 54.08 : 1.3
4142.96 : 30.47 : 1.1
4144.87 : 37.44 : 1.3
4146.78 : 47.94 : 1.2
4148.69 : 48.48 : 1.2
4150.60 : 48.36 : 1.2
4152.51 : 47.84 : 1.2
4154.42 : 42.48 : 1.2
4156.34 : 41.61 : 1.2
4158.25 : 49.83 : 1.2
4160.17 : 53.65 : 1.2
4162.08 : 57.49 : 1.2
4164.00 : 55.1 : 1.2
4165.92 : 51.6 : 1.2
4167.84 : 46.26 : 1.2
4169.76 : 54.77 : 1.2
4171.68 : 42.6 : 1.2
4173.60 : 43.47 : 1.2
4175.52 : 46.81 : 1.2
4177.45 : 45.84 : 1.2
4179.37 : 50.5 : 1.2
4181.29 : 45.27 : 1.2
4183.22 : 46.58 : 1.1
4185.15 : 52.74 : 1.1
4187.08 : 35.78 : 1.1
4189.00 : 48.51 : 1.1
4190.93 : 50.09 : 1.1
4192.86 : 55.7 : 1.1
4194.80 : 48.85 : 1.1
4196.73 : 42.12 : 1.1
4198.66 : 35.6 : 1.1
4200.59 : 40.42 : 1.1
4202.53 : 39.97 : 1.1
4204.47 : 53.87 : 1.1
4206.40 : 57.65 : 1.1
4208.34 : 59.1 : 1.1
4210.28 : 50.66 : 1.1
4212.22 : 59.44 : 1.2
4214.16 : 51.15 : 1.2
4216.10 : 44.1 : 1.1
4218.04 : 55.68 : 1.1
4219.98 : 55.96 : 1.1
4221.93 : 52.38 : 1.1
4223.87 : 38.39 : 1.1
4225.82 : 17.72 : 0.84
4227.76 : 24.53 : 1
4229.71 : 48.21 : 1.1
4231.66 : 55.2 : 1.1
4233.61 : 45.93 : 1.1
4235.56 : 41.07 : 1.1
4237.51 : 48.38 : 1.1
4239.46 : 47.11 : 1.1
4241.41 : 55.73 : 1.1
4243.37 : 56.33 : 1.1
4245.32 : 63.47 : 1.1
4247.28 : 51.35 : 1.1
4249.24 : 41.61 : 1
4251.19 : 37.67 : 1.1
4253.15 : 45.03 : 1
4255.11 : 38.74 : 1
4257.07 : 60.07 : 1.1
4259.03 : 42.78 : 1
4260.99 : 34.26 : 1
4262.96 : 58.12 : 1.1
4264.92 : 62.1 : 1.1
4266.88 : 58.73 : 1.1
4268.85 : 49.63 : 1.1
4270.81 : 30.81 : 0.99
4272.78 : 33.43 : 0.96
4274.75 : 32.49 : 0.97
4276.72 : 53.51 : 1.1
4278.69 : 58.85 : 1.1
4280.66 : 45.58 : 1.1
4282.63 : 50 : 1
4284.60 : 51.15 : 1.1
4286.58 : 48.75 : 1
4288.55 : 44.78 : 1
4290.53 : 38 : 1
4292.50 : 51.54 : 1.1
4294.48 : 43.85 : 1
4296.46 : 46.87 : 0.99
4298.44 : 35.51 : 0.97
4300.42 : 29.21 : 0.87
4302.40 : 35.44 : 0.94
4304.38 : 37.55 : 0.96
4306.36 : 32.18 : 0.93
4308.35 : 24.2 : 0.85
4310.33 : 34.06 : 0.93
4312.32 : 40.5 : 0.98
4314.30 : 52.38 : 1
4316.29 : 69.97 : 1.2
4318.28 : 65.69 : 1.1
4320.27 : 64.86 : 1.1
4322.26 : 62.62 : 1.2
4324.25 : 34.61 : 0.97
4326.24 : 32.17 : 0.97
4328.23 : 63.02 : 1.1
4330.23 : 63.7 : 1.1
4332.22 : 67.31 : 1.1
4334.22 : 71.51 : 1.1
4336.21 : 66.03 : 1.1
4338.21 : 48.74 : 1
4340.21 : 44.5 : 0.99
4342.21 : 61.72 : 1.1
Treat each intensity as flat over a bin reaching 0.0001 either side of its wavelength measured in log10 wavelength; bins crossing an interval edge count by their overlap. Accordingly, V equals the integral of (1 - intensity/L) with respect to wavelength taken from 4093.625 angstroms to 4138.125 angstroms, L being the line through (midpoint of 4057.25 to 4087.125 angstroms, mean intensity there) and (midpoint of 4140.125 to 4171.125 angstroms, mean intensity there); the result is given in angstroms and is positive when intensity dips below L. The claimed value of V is -4.4 angstroms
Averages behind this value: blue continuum 43.1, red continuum 47.9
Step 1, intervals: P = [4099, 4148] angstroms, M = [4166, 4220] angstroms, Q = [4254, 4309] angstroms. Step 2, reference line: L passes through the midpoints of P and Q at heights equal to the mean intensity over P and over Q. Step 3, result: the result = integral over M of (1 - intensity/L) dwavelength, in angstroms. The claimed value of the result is -2.0 angstroms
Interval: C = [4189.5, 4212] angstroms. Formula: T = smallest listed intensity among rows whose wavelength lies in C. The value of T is 35.6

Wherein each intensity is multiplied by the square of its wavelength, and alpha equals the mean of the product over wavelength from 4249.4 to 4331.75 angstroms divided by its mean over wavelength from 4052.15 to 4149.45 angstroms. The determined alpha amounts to 1.1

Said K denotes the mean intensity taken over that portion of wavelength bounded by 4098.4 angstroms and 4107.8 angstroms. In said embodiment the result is 47.9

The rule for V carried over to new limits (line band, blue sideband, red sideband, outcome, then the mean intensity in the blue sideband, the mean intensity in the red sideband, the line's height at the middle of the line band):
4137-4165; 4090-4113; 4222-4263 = 0.4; 50.7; 45.2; 48.7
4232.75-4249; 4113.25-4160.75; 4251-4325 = -1.4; 48.6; 45.8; 46.7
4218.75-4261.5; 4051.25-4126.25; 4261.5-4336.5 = 2.3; 48.5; 48.2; 48.3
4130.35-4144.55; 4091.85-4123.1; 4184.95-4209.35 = 1.3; 51.2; 47.6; 50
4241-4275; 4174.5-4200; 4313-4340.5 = 3.0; 46.4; 57.8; 52.2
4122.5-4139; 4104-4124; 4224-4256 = 0.8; 52.8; 44.7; 51.7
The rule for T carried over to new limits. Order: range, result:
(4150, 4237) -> 17.72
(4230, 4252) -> 37.67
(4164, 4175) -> 42.6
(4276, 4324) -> 24.2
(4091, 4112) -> 38.79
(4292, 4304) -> 29.21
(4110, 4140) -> 38.77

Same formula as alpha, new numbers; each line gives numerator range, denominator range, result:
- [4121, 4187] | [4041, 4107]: 1.09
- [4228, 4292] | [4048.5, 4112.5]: 1.09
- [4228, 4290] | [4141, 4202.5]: 1.07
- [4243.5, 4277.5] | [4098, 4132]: 0.99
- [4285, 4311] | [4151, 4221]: 0.84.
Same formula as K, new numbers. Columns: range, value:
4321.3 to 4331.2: 51.1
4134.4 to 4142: 53.3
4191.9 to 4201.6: 44.5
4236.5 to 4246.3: 54.2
